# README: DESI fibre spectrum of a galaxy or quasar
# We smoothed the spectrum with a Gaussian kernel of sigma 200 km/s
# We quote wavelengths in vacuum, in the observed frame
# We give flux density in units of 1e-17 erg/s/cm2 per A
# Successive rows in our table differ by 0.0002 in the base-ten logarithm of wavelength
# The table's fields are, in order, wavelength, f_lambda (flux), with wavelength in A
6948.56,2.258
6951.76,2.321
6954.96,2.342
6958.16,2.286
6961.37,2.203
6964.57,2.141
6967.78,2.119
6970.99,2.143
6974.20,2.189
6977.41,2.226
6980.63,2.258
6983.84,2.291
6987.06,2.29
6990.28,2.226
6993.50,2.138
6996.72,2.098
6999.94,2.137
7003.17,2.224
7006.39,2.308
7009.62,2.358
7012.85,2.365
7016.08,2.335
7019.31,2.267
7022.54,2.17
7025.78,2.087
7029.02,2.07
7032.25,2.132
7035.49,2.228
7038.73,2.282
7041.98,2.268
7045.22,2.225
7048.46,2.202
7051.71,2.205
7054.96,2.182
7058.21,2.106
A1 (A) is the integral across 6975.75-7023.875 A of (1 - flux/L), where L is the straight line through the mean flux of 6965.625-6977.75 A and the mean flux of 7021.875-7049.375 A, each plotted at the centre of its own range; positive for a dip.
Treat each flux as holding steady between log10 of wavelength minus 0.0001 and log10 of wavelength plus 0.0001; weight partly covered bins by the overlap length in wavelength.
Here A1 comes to -1.6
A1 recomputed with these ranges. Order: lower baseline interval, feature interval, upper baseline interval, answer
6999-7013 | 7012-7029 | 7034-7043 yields 0.34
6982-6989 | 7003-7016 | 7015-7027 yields -0.52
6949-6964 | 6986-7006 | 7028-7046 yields 0.46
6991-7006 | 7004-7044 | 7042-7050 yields -0.72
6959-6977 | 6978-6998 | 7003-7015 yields 0.23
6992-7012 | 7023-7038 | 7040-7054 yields 0.54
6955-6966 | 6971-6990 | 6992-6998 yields -0.65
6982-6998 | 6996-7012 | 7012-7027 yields -0.09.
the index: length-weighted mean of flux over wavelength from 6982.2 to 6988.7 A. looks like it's 2.29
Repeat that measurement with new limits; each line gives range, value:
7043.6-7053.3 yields 2.21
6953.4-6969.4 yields 2.22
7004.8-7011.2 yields 2.33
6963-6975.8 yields 2.15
